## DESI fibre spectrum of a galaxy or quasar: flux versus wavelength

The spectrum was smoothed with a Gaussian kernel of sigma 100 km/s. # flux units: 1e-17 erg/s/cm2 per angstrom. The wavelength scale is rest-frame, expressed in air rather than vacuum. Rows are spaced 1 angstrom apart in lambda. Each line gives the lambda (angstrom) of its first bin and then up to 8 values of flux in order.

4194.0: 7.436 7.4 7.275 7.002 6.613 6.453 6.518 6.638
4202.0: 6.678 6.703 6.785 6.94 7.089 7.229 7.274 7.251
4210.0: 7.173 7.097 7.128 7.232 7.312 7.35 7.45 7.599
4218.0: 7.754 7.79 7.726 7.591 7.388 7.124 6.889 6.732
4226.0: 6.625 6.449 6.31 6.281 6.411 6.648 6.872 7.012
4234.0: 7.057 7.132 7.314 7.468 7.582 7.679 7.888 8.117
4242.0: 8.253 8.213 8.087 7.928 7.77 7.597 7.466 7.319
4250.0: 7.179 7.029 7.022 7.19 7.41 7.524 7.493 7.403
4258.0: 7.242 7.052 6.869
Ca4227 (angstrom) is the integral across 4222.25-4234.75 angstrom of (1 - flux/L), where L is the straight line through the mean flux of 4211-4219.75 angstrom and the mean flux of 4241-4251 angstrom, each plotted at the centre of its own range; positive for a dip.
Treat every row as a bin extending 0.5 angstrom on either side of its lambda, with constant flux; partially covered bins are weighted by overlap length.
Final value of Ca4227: 1.39 angstrom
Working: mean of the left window 7.44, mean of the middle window 6.72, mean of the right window 7.74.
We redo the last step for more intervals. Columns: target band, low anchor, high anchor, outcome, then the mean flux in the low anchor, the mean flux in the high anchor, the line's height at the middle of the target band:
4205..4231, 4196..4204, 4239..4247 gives 0.4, 6.7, 7.99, 7.24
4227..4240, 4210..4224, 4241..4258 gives 0.8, 7.4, 7.56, 7.48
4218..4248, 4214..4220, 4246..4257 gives 0.6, 7.58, 7.35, 7.47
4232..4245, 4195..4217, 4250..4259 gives -0.8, 7.03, 7.27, 7.19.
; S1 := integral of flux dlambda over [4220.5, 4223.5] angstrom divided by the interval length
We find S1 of 7.37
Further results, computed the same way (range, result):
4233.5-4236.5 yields 7.17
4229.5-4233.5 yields 6.74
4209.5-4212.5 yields 7.13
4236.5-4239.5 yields 7.58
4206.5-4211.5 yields 7.2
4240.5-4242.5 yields 8.19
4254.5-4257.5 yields 7.47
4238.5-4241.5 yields 7.89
